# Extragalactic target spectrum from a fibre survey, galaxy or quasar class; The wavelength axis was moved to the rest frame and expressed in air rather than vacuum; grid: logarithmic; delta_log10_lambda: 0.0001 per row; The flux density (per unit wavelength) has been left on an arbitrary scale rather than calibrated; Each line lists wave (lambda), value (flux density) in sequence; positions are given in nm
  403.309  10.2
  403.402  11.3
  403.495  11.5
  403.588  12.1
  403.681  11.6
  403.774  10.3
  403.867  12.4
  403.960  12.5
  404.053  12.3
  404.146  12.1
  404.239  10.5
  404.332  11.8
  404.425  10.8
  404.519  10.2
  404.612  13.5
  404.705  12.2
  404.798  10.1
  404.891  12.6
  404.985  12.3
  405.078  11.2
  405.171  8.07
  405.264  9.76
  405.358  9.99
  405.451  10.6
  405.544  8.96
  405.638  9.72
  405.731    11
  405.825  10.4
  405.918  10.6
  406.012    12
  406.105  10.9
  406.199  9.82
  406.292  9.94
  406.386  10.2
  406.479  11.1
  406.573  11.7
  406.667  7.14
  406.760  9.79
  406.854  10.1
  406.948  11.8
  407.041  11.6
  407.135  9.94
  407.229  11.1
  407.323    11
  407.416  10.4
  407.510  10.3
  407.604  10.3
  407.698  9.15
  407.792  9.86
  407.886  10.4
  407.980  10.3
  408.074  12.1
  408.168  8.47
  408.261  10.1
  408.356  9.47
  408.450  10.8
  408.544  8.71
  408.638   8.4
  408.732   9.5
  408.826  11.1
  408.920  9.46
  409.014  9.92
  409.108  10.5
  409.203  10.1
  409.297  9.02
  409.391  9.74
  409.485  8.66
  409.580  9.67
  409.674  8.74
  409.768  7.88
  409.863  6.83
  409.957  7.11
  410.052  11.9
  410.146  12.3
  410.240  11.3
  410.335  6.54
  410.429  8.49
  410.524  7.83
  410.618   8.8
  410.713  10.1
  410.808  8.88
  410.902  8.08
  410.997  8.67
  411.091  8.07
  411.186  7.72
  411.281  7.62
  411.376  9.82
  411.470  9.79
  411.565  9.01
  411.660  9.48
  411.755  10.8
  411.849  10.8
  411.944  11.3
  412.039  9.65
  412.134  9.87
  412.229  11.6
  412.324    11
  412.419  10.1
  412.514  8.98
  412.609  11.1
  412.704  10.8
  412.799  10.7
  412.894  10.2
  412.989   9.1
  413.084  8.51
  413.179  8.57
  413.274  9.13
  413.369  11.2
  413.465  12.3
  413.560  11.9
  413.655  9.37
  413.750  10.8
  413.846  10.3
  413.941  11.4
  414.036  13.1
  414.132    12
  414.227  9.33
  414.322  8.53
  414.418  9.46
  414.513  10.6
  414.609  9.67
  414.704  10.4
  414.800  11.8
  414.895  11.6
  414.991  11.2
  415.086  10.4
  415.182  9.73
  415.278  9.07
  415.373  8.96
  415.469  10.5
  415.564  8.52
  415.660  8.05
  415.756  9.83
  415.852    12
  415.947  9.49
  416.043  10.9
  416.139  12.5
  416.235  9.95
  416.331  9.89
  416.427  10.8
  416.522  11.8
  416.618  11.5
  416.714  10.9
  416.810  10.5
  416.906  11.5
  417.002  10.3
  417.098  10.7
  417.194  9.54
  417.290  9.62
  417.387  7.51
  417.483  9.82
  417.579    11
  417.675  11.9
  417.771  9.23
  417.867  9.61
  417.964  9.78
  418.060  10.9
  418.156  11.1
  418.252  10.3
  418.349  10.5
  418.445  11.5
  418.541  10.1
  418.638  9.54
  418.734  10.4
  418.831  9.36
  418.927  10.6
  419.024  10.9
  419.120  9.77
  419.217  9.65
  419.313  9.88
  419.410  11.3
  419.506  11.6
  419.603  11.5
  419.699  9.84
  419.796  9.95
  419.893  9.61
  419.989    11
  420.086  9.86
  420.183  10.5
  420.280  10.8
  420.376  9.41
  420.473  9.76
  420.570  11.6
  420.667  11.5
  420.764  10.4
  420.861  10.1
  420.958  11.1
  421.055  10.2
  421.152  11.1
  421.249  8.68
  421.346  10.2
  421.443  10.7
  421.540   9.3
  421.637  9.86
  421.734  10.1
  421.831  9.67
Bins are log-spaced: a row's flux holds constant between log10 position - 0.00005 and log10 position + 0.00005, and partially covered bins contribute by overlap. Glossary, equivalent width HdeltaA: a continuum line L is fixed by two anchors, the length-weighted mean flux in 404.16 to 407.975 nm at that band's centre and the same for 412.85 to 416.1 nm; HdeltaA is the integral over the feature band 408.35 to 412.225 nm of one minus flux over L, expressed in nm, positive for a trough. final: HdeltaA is 0.39 nm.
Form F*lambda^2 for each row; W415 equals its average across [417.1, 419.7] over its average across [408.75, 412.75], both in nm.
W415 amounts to 1.12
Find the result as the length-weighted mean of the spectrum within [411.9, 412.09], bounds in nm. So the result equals 10.4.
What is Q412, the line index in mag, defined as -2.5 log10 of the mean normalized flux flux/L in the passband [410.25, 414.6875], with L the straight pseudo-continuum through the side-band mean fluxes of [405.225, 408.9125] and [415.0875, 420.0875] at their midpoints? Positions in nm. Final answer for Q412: 0.05 mag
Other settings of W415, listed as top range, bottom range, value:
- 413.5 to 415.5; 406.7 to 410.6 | 1.11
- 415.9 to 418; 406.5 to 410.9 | 1.11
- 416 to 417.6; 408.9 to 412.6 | 1.15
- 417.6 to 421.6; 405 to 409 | 1.08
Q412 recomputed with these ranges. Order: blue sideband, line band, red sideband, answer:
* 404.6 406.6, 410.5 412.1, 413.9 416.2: 0.14 mag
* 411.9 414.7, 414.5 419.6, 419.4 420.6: 0.01 mag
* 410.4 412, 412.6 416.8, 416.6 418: -0.07 mag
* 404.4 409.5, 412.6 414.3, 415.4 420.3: -0.02 mag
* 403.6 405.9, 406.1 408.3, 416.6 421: 0.06 mag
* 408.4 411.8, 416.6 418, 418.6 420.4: -0.02 mag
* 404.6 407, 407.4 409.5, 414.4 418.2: 0.07 mag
